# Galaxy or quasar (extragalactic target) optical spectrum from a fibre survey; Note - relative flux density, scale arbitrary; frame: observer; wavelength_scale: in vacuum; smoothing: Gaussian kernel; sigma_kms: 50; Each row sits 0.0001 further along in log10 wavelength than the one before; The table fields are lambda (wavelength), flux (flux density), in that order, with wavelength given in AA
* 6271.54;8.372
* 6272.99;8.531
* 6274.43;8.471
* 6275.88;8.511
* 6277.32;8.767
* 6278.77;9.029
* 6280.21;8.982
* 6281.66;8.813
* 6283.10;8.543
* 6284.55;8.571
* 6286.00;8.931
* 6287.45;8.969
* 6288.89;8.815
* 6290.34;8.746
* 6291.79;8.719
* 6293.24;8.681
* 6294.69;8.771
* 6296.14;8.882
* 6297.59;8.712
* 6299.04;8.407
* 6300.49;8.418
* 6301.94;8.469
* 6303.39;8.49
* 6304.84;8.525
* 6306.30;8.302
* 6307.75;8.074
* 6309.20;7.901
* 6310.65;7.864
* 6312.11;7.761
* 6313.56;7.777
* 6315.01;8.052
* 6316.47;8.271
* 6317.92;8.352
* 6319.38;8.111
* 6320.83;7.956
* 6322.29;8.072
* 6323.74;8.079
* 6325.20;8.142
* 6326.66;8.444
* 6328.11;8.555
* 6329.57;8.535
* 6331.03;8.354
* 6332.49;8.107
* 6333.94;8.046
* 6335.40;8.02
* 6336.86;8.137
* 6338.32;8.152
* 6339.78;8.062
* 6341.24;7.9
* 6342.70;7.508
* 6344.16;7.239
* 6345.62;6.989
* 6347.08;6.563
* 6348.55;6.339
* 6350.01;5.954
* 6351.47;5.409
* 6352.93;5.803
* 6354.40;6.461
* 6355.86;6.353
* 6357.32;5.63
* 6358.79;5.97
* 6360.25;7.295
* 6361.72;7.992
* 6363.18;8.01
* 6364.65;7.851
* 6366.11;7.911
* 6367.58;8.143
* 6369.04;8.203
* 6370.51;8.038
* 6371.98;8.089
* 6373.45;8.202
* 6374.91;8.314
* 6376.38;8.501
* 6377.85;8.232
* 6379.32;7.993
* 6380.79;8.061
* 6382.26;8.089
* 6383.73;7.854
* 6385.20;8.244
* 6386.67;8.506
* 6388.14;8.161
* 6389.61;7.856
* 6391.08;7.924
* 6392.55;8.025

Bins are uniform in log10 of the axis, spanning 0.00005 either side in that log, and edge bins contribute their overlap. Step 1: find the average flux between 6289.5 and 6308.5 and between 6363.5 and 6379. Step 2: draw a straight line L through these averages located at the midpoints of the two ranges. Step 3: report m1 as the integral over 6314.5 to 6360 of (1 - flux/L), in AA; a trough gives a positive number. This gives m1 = 4.79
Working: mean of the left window 8.55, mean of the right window 8.14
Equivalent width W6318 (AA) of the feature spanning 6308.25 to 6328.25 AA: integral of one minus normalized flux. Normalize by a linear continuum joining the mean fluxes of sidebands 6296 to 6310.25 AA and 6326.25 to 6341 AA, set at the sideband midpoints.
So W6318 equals 0.5 AA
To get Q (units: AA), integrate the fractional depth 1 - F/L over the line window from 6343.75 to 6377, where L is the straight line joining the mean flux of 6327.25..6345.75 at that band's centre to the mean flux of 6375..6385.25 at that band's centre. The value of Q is 3.7 AA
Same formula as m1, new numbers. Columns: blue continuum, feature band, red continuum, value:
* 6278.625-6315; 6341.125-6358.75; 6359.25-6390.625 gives 3.8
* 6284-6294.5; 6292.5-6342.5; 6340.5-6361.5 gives -3.2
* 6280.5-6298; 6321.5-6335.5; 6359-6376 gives 0.2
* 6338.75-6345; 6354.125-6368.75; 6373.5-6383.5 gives 1.4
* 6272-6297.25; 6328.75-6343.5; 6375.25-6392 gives 0.6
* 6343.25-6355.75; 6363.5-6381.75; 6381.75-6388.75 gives -1.5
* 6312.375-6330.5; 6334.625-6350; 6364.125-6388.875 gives 1.4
